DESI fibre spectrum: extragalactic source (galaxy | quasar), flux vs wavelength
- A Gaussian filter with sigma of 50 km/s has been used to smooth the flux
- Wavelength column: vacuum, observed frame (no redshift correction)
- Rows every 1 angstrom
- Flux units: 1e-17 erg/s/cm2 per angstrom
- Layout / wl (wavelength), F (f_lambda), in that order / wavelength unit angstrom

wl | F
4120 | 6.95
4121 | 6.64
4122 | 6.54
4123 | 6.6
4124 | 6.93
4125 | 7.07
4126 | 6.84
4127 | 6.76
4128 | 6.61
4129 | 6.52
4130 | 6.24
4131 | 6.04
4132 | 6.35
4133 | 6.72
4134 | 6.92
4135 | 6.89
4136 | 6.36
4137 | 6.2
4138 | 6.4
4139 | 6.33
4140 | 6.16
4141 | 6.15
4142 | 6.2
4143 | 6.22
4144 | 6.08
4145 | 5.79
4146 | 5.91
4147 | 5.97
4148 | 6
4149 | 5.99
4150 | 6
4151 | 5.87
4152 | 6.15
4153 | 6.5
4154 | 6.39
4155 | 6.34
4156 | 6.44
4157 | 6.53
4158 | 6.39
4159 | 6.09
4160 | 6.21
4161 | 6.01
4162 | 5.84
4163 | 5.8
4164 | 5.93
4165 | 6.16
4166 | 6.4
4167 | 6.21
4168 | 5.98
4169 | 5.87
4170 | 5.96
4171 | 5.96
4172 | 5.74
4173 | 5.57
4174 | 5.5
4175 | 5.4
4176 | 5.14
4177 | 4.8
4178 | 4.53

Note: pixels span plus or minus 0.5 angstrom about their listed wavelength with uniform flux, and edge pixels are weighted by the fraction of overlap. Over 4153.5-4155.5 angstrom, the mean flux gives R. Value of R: 6.37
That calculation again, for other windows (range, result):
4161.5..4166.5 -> 6.03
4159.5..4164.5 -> 5.96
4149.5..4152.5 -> 6.01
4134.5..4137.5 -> 6.48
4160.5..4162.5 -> 5.92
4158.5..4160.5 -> 6.15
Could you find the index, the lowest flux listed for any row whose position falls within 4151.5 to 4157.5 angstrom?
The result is 6.15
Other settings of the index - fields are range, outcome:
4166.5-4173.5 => 5.57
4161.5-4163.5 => 5.8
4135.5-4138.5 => 6.2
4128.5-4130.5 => 6.24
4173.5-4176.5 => 5.14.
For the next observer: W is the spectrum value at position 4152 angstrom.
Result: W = 6.15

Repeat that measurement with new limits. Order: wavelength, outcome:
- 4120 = 6.95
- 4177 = 4.8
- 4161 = 6.01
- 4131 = 6.04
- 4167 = 6.21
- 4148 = 6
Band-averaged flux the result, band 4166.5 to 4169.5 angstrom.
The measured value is 6.02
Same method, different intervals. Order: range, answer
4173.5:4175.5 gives 5.45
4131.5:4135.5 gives 6.72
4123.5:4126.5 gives 6.95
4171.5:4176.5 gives 5.47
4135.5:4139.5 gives 6.32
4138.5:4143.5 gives 6.21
